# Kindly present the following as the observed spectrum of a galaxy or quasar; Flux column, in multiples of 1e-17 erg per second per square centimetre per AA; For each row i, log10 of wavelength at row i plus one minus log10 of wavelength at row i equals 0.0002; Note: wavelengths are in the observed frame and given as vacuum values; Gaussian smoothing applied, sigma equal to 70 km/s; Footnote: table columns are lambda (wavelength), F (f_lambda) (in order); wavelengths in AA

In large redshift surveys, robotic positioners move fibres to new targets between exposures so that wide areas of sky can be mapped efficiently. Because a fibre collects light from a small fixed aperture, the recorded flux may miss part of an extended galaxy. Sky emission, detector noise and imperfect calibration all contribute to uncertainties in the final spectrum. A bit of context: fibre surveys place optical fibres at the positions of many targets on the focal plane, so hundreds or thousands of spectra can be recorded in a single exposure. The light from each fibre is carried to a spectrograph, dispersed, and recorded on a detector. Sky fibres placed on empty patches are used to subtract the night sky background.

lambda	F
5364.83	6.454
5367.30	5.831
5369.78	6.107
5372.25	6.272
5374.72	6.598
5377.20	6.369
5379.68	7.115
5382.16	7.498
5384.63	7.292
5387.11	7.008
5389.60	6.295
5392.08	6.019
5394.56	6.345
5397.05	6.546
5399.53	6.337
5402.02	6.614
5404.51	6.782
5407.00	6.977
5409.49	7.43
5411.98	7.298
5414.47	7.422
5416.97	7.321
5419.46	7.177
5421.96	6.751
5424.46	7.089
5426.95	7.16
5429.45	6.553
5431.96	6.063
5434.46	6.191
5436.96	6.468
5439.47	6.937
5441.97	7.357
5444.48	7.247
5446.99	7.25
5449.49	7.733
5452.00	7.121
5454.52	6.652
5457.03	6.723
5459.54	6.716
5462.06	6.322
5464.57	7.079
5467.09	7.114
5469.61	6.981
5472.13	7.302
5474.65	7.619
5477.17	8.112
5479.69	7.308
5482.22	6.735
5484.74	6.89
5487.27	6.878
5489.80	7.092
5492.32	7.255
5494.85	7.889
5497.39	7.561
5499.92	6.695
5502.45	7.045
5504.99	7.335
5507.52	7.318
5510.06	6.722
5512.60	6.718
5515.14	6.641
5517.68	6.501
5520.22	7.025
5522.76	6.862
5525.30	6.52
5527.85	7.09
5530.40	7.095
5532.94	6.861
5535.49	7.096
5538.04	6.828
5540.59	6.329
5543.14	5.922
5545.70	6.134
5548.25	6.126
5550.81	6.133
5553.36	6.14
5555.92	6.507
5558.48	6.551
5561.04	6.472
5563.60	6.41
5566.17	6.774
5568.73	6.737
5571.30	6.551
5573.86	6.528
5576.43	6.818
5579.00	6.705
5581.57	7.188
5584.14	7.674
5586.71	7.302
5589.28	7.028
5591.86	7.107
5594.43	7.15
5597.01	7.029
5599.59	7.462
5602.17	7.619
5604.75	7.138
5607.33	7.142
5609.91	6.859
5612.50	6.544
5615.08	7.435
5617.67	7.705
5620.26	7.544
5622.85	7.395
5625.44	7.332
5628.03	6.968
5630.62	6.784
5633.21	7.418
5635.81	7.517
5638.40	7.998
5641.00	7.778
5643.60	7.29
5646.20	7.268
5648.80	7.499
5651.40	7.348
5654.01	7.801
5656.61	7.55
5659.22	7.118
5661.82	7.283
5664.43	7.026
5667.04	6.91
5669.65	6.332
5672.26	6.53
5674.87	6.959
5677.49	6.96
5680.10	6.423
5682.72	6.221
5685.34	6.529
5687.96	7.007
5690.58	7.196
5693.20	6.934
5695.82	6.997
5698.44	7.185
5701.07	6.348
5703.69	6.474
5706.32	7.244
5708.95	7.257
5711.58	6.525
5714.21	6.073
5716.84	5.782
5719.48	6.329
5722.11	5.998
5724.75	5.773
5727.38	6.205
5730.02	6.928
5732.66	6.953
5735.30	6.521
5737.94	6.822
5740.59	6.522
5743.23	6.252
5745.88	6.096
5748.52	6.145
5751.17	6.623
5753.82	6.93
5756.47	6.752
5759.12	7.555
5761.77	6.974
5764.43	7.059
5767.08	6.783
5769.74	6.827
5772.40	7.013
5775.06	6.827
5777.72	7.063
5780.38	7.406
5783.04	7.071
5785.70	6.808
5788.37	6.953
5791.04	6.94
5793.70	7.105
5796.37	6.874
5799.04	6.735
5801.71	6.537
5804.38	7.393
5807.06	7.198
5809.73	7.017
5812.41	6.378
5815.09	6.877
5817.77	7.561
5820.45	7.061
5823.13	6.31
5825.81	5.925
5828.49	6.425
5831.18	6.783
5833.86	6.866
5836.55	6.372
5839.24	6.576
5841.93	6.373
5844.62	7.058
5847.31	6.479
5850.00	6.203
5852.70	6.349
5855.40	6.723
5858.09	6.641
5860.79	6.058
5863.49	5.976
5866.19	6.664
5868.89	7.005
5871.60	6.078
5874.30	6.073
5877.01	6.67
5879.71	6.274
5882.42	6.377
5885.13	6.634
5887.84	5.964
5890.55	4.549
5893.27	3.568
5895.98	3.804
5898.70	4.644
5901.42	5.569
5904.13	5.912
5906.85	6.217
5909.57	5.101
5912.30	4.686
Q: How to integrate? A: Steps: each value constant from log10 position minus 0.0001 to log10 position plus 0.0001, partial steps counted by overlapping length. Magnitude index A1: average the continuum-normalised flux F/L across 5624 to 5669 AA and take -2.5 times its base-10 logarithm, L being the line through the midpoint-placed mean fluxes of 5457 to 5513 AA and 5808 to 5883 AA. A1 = -0.07 mag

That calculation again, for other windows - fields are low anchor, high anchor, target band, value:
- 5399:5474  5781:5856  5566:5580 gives 0.03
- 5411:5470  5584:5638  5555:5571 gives 0.09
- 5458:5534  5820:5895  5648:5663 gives -0.11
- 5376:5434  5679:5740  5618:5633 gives -0.09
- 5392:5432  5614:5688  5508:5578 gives 0.07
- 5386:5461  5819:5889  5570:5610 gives -0.06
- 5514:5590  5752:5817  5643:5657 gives -0.10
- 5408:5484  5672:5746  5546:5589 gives 0.03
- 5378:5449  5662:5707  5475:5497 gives -0.07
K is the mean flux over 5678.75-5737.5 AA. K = 6.59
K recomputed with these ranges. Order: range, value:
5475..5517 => 7.14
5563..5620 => 7.06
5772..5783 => 7.08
